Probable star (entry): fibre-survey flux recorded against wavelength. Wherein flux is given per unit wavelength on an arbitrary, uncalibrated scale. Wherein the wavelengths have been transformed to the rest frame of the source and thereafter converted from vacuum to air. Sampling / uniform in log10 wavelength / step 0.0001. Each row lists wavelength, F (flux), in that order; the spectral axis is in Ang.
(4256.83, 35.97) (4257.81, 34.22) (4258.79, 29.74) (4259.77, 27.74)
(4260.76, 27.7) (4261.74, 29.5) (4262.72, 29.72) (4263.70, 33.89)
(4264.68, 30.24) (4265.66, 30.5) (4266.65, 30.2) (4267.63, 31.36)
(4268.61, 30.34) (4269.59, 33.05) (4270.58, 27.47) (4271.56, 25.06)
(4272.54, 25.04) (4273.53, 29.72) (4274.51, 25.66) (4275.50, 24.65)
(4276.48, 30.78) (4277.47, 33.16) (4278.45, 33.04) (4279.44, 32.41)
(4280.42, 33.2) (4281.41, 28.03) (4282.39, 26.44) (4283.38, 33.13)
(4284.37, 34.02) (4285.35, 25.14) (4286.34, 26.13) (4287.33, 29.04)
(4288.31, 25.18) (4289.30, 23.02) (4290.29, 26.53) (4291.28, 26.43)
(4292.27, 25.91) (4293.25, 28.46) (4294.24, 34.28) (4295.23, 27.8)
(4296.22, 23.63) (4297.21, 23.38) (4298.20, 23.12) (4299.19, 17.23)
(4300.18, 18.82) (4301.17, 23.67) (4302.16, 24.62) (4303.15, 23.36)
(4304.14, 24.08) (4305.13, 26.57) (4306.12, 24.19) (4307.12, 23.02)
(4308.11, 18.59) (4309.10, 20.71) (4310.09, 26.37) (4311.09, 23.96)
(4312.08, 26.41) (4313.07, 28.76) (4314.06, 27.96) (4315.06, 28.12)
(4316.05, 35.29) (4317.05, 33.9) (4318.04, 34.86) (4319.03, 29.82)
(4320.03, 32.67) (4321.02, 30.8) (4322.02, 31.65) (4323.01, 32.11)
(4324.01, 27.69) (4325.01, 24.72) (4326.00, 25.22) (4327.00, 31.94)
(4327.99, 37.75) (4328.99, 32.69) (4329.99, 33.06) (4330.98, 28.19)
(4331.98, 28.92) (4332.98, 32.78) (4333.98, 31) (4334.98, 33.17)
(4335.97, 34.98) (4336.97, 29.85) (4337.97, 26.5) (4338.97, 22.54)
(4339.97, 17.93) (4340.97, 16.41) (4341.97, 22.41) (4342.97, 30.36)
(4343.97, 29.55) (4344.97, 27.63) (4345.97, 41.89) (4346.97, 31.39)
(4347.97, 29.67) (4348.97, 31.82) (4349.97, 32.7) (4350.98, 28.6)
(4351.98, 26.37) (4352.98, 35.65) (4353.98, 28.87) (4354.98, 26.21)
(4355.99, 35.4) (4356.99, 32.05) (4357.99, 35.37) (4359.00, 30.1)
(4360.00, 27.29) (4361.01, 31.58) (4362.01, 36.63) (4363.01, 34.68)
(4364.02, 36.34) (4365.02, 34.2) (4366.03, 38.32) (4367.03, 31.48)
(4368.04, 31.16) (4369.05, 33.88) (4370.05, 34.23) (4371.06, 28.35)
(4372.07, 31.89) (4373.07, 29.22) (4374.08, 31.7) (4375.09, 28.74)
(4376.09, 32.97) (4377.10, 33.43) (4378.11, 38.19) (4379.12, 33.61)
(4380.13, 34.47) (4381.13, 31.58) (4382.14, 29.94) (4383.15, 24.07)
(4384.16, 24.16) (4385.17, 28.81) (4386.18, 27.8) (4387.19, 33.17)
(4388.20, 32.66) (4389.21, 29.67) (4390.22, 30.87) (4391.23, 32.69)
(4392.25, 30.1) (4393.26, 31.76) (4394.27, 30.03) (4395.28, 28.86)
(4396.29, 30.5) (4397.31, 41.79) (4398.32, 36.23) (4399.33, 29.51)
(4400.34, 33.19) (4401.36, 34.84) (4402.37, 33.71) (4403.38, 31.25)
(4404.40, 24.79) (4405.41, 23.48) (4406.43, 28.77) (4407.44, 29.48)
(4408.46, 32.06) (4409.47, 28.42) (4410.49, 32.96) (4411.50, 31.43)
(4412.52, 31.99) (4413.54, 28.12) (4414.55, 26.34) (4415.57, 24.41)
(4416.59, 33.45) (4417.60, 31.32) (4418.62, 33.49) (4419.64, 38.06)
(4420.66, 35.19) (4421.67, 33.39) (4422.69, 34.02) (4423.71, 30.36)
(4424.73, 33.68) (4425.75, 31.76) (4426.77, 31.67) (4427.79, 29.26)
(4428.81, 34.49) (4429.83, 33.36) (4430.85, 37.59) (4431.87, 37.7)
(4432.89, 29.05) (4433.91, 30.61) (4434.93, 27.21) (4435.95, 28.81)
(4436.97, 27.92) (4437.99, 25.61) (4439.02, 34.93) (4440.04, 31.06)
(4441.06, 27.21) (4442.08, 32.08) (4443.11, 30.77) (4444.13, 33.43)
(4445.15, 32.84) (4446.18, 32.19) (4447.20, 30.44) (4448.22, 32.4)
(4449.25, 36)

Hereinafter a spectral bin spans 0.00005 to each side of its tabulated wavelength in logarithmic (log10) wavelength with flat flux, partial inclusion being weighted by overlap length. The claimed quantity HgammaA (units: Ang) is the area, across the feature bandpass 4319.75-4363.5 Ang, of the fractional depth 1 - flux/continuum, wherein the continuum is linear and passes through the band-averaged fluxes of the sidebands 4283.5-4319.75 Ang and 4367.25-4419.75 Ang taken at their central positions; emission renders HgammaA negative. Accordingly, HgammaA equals -2.8 Ang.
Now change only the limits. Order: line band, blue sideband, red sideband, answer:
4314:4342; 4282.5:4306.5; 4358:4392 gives -1.4 Ang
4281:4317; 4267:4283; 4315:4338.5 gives 5.1 Ang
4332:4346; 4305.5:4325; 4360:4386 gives 0.8 Ang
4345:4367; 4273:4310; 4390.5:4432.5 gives -2.4 Ang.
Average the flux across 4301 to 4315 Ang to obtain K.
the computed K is 24.6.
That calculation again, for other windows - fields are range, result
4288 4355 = 27.9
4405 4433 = 31.7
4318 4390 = 30.8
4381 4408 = 30.5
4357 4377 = 32.5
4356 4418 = 31.4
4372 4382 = 32.5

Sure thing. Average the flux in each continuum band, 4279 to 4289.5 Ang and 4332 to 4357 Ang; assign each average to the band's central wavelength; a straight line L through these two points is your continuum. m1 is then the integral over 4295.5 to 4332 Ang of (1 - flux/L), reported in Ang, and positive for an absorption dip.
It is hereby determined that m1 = 2.37 Ang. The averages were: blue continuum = 28.9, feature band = 27.2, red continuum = 29.4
